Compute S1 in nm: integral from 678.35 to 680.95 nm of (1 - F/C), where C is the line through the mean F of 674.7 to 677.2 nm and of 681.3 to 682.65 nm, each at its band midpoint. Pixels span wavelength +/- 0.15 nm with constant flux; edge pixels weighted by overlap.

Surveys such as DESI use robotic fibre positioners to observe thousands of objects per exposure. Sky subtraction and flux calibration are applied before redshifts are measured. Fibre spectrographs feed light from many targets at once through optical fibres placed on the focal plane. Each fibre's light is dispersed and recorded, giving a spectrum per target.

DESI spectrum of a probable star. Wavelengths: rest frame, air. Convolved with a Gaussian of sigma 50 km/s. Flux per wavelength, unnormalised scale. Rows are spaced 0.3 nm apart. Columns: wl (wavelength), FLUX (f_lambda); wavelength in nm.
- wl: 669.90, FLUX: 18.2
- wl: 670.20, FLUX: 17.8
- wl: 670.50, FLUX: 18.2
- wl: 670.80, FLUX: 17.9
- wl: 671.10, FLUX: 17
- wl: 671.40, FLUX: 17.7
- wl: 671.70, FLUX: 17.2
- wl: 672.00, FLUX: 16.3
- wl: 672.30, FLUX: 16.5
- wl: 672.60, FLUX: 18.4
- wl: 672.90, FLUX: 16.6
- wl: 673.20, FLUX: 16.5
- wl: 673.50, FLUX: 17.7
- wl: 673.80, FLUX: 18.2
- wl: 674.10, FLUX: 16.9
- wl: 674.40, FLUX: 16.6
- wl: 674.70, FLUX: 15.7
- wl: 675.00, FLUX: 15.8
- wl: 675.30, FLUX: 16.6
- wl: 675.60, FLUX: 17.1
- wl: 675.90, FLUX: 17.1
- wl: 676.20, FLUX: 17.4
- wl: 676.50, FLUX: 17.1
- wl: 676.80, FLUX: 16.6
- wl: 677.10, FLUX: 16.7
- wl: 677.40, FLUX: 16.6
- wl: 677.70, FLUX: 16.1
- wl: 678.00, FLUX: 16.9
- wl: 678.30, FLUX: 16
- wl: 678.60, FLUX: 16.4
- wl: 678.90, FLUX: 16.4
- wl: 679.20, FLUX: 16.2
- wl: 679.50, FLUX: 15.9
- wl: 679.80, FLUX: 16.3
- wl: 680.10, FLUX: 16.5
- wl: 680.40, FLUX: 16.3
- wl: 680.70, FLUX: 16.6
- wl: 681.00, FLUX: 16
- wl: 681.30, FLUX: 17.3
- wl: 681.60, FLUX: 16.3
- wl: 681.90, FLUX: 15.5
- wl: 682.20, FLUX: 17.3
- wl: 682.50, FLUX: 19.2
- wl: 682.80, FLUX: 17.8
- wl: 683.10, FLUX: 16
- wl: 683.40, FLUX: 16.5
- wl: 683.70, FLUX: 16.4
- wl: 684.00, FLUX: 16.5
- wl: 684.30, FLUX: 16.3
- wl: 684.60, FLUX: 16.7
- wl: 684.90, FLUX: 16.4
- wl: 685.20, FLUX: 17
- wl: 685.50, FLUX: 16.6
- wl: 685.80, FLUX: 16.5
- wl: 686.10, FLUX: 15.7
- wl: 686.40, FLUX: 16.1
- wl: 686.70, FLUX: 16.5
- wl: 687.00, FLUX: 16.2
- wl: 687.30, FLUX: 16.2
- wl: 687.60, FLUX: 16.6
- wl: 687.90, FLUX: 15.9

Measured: 0.10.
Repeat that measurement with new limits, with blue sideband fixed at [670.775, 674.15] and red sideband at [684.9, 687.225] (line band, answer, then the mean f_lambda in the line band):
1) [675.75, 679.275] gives 0.06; 16.6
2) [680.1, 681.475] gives 0.01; 16.5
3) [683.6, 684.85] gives 0.00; 16.5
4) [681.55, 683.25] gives -0.05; 17.1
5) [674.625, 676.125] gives 0.04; 16.5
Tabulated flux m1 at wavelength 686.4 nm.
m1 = 16.1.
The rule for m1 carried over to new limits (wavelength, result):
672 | 16.3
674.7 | 15.7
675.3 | 16.6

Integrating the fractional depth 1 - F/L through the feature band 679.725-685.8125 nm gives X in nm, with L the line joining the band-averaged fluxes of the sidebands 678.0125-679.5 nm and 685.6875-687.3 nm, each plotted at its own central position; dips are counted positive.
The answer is -0.17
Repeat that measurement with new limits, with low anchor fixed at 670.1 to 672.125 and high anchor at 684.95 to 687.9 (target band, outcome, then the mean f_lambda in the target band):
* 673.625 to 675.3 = 0.05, 16.7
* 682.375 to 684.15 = -0.05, 17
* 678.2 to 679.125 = 0.03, 16.3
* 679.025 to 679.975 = 0.04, 16.1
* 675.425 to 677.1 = 0.01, 17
